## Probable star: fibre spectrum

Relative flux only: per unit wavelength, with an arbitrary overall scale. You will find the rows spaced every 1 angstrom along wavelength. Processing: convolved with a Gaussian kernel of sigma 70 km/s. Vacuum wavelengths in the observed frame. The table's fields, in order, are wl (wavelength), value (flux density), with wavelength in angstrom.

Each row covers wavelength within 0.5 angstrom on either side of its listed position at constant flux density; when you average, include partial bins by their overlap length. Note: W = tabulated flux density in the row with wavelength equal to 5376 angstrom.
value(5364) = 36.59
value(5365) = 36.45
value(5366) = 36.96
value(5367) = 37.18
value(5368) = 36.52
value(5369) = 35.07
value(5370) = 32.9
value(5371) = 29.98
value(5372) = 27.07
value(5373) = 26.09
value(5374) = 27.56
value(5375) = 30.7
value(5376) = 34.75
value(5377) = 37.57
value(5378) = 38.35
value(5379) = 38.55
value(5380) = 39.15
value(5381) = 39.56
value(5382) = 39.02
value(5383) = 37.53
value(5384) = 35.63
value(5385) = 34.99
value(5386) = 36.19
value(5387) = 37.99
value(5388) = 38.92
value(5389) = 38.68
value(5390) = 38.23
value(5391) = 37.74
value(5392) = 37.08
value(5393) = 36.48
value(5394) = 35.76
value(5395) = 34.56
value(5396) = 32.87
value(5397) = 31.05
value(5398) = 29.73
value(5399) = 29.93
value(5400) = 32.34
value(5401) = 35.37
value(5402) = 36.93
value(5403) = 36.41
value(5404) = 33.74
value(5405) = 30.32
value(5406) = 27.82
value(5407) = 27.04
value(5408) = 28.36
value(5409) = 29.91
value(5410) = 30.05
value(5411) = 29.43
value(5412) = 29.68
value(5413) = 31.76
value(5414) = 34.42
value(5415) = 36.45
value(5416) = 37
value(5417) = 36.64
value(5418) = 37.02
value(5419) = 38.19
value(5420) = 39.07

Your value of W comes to 34.75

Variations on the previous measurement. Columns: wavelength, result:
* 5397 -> 31.05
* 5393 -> 36.48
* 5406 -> 27.82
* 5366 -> 36.96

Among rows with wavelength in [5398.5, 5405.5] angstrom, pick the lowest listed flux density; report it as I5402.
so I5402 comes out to 29.93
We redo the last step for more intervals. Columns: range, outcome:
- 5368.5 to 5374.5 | 26.09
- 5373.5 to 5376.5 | 27.56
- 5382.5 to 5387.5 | 34.99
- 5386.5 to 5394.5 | 35.76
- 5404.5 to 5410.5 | 27.04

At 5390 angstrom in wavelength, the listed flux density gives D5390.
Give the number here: 38.23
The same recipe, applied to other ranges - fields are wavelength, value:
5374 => 27.56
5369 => 35.07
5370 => 32.9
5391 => 37.74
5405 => 30.32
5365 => 36.45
